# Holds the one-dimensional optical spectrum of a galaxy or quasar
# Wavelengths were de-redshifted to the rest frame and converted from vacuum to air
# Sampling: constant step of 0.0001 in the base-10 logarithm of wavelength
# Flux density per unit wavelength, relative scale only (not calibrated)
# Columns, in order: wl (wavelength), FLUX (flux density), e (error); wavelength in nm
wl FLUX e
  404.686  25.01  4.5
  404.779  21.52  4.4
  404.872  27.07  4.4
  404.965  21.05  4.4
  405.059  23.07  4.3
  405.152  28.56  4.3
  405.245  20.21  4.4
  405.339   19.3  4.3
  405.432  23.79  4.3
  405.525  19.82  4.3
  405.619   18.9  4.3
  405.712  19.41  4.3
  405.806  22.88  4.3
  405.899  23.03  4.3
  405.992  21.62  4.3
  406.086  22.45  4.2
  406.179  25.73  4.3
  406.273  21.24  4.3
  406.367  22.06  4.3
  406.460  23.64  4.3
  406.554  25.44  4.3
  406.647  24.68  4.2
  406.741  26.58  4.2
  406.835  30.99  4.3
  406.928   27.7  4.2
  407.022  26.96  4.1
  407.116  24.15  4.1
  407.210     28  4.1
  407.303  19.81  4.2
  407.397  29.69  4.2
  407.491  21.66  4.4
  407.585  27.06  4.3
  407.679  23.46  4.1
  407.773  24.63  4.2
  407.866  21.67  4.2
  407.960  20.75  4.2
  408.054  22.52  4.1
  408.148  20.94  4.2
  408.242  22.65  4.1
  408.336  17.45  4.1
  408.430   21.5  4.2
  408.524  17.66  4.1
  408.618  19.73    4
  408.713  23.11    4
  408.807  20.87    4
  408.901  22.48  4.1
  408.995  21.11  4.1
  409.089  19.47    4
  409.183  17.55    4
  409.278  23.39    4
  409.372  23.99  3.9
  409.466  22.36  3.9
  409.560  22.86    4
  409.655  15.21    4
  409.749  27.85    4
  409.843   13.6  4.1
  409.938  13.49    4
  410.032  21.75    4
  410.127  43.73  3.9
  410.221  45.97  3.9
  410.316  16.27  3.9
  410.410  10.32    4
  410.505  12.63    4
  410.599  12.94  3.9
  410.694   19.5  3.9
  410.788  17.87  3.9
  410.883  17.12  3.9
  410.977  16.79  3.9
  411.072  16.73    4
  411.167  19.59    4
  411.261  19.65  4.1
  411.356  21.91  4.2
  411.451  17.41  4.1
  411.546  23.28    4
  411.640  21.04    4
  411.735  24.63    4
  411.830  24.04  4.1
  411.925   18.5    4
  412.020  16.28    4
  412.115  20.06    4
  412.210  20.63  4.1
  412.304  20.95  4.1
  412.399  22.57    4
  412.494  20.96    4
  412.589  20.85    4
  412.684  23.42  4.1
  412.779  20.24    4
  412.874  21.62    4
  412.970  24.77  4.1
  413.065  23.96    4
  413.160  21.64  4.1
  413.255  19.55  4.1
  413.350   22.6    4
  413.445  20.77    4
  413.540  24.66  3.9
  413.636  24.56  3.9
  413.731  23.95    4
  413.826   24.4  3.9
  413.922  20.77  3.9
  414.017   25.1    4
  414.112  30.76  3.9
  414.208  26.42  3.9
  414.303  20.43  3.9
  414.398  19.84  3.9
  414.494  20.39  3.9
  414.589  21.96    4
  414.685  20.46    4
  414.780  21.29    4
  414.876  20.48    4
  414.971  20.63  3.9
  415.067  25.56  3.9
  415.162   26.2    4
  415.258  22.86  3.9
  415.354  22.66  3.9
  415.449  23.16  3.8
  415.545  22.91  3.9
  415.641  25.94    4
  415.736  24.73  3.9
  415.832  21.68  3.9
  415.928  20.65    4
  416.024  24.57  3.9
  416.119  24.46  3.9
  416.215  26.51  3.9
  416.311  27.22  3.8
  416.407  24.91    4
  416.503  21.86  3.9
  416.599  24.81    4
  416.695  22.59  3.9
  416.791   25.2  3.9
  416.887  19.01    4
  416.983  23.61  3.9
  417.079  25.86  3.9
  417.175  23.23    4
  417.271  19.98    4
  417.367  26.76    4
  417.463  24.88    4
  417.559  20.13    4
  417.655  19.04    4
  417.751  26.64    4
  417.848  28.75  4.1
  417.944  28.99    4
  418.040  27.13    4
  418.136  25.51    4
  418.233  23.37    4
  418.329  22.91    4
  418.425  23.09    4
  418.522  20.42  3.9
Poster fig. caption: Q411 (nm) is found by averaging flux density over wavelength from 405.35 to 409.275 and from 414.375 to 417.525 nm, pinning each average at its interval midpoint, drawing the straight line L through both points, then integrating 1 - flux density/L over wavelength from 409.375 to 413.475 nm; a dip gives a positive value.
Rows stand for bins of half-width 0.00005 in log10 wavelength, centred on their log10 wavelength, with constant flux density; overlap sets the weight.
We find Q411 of 0.37 nm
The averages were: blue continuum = 22.8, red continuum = 23.3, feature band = 20.9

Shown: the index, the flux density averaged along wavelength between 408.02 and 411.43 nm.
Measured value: 20.6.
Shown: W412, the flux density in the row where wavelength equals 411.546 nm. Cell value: 23.28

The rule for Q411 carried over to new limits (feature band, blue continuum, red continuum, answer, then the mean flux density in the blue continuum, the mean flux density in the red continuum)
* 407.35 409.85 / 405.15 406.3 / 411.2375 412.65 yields -0.05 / 21.8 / 20.9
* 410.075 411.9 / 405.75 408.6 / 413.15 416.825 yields 0.18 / 23.6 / 23.3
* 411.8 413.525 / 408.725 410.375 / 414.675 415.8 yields 0.13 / 23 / 23.2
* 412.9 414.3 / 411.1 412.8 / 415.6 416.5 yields -0.09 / 20.9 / 24.4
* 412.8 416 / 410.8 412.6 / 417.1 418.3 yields -0.12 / 20.1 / 24.5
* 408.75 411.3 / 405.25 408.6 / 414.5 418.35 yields 0.30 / 23.1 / 23.7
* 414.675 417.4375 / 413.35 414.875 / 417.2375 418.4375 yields 0.03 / 23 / 24.5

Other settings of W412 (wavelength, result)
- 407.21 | 28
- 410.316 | 16.27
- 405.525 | 19.82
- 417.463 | 24.88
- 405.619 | 18.9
